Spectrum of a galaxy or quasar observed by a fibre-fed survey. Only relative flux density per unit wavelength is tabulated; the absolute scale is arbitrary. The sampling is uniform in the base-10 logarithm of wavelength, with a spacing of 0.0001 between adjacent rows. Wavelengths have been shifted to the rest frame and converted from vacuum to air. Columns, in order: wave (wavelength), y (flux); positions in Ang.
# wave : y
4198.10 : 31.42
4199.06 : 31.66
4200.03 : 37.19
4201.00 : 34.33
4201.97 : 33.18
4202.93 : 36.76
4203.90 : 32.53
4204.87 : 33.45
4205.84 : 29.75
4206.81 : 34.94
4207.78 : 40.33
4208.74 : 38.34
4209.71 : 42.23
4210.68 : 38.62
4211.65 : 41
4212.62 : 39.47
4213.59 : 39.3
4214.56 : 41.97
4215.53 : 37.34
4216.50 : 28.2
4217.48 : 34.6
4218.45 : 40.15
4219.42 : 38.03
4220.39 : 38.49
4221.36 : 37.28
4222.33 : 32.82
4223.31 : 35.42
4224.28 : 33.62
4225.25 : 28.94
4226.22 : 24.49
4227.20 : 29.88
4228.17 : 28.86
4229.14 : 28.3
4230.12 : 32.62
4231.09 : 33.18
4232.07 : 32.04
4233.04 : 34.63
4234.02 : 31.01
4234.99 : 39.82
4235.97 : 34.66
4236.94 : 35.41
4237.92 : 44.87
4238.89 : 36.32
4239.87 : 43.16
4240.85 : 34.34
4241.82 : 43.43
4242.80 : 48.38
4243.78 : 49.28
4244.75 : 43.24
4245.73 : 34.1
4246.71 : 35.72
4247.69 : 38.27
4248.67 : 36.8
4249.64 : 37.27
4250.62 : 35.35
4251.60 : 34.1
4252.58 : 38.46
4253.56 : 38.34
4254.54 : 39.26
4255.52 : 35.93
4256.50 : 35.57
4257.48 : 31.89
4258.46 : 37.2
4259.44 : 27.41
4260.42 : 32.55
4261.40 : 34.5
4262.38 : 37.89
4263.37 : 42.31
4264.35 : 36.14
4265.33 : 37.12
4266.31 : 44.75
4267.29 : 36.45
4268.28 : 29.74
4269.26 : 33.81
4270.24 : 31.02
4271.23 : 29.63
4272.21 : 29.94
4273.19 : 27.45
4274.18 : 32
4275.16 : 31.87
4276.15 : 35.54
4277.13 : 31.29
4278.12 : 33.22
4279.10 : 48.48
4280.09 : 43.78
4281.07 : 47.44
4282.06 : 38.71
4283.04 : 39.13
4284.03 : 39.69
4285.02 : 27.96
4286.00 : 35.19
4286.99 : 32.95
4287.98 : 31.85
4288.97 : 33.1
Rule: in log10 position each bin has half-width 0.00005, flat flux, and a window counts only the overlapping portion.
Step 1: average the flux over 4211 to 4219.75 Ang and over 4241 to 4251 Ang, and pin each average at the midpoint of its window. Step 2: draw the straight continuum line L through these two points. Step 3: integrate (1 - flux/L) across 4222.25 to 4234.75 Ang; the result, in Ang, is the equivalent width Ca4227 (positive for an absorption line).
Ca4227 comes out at 2.4 Ang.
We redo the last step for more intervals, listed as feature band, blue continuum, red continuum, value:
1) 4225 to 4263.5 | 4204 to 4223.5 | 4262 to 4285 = 0.6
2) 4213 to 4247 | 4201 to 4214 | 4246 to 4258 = 0.4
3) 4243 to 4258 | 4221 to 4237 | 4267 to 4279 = -2.5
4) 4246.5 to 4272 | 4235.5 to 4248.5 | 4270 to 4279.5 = 0.5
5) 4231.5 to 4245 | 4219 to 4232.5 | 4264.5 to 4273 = -2.6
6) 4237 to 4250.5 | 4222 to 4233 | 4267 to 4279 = -3.7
